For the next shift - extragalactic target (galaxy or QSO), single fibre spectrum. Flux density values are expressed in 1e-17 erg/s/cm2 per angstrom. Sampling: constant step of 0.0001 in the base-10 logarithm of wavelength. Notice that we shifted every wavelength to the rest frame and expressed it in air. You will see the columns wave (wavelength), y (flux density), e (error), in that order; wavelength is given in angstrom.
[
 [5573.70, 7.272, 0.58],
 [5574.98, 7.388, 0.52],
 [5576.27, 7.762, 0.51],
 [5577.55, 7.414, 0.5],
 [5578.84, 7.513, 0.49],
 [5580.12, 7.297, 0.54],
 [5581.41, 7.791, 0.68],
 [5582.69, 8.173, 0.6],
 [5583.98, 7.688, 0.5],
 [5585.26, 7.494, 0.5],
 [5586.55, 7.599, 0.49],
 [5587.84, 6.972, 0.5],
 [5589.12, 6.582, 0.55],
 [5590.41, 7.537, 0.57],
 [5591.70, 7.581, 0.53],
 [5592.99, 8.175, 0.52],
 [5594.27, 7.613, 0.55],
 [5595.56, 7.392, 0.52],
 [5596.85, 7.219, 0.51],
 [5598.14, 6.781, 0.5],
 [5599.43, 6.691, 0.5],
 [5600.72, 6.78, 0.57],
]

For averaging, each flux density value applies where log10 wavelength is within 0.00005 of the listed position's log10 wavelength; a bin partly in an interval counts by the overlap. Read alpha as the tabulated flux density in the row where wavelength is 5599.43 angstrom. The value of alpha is 6.691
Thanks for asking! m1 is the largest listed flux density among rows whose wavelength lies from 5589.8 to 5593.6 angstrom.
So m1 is 8.175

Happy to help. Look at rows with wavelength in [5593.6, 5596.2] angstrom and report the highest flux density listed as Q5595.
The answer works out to 7.613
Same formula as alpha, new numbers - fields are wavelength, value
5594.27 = 7.613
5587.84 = 6.972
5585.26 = 7.494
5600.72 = 6.78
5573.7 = 7.272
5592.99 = 8.175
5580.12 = 7.297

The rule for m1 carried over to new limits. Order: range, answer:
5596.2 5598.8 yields 7.219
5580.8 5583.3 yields 8.173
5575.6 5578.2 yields 7.762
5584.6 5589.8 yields 7.599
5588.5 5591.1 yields 7.537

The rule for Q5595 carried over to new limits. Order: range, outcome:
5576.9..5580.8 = 7.513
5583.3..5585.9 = 7.688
